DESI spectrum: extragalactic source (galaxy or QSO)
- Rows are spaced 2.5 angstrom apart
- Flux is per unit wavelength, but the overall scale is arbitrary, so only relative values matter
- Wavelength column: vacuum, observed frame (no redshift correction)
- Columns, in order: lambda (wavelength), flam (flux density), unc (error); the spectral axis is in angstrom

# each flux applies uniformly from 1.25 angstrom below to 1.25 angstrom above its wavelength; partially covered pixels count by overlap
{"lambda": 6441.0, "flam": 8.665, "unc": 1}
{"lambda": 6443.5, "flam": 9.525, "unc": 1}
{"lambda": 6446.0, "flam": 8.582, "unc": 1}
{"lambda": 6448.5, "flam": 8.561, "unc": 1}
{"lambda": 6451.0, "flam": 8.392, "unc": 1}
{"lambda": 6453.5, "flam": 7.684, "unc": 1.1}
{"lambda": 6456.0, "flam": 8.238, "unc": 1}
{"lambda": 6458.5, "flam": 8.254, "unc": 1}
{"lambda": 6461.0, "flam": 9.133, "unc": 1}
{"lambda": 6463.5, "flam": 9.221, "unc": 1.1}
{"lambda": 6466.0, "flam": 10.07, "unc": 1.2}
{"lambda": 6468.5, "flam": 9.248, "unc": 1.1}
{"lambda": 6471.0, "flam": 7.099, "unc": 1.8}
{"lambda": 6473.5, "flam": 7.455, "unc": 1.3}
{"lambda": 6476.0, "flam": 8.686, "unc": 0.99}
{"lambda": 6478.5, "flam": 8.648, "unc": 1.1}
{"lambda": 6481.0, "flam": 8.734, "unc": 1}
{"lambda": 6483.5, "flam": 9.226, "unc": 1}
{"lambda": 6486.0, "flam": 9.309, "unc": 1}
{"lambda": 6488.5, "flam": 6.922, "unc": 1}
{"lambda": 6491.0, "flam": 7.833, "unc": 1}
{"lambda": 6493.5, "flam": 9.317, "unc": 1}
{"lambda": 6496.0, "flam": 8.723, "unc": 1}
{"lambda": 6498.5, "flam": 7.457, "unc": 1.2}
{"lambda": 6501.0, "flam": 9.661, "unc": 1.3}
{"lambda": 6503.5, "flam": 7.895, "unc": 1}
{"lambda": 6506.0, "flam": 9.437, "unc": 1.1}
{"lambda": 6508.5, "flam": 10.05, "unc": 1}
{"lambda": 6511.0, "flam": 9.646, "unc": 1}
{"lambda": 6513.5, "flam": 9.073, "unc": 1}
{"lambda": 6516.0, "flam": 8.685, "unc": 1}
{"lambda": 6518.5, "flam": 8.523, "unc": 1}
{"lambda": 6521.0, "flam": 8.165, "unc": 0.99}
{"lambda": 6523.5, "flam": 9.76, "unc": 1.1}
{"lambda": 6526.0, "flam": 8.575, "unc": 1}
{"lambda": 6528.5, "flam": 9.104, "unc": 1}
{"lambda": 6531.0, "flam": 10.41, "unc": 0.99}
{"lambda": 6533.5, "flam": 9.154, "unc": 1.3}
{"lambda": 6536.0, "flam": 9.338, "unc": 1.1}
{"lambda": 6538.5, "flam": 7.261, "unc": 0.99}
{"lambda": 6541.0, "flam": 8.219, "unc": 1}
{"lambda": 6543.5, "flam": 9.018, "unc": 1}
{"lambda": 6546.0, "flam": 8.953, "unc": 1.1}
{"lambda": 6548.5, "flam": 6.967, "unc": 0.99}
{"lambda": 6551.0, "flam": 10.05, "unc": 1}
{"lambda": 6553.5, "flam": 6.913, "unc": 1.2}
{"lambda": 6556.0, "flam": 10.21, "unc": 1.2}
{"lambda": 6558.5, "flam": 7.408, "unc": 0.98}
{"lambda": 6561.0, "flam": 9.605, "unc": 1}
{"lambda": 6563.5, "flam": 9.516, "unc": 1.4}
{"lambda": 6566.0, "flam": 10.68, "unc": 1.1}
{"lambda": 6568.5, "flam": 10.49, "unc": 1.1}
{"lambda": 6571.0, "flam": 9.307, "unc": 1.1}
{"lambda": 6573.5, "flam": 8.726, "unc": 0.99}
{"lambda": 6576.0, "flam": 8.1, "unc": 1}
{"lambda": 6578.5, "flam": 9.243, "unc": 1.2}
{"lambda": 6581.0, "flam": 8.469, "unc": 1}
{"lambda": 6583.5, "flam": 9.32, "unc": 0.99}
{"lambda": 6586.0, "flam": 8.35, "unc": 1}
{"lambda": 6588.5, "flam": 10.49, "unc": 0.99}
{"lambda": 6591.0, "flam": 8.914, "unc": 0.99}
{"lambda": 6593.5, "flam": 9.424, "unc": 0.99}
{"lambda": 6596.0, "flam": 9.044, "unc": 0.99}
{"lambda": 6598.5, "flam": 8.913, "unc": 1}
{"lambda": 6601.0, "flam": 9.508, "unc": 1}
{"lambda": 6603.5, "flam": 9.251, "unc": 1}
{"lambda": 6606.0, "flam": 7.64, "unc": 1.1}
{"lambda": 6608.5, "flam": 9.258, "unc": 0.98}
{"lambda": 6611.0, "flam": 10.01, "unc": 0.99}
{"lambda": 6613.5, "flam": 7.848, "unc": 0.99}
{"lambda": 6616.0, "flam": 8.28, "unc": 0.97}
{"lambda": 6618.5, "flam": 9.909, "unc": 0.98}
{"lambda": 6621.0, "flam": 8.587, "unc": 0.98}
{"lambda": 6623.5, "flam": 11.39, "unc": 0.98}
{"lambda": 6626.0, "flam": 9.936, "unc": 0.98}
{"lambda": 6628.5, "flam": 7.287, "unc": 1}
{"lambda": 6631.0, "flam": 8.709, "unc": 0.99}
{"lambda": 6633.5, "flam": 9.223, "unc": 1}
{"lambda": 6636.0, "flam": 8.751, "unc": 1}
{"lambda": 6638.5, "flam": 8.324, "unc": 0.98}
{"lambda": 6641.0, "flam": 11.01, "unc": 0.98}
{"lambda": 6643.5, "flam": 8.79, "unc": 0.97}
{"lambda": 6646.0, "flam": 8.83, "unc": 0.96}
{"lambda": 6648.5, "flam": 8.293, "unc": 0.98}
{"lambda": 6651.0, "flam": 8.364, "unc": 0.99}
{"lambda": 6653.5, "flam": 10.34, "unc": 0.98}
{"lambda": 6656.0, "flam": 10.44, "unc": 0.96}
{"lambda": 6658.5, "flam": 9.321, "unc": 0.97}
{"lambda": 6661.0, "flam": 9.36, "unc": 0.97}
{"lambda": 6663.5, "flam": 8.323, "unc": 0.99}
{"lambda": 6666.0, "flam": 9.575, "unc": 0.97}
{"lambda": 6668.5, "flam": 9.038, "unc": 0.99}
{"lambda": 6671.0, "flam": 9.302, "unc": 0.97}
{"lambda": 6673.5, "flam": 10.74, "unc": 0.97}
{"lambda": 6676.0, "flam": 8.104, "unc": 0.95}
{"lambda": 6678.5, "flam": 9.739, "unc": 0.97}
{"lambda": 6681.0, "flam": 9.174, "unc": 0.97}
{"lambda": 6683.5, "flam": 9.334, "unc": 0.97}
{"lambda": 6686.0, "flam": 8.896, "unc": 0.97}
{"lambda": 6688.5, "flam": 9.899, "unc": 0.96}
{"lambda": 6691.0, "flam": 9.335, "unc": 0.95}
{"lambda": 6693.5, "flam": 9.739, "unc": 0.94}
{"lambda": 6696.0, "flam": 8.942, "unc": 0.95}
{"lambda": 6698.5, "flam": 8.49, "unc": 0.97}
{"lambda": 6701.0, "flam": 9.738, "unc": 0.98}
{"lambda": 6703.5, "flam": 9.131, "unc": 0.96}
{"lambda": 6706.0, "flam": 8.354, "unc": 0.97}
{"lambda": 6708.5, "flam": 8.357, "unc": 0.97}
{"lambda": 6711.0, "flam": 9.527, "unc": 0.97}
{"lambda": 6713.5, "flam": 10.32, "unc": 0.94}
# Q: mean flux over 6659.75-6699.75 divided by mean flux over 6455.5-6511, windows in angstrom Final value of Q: 1.06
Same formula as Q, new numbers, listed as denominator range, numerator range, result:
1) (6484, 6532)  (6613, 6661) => 1.03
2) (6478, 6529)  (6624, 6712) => 1.04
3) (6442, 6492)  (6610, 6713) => 1.08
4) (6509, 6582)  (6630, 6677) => 1.03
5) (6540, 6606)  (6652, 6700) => 1.04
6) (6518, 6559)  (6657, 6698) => 1.06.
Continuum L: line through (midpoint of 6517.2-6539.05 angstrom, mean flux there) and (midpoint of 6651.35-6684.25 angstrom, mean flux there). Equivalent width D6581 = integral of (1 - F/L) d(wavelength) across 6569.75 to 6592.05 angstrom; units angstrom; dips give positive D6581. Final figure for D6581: 0.4 angstrom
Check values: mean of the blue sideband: 8.97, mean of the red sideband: 9.42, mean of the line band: 8.99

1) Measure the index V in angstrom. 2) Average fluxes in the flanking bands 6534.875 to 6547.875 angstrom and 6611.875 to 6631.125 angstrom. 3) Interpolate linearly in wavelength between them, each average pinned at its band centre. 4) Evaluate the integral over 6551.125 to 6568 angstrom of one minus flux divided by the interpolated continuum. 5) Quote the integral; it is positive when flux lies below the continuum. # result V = -1.1 angstrom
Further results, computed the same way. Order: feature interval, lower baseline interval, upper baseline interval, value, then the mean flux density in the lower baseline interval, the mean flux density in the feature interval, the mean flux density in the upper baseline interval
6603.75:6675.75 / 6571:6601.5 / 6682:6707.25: -0.4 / 9.04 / 9.16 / 9.19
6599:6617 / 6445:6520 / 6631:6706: 0.4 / 8.66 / 8.84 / 9.24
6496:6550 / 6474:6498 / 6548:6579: -0.3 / 8.53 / 8.83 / 9.06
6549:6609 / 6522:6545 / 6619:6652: -0.5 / 8.97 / 9.09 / 9.06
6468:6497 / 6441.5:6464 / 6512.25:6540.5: 1.0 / 8.6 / 8.41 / 8.9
